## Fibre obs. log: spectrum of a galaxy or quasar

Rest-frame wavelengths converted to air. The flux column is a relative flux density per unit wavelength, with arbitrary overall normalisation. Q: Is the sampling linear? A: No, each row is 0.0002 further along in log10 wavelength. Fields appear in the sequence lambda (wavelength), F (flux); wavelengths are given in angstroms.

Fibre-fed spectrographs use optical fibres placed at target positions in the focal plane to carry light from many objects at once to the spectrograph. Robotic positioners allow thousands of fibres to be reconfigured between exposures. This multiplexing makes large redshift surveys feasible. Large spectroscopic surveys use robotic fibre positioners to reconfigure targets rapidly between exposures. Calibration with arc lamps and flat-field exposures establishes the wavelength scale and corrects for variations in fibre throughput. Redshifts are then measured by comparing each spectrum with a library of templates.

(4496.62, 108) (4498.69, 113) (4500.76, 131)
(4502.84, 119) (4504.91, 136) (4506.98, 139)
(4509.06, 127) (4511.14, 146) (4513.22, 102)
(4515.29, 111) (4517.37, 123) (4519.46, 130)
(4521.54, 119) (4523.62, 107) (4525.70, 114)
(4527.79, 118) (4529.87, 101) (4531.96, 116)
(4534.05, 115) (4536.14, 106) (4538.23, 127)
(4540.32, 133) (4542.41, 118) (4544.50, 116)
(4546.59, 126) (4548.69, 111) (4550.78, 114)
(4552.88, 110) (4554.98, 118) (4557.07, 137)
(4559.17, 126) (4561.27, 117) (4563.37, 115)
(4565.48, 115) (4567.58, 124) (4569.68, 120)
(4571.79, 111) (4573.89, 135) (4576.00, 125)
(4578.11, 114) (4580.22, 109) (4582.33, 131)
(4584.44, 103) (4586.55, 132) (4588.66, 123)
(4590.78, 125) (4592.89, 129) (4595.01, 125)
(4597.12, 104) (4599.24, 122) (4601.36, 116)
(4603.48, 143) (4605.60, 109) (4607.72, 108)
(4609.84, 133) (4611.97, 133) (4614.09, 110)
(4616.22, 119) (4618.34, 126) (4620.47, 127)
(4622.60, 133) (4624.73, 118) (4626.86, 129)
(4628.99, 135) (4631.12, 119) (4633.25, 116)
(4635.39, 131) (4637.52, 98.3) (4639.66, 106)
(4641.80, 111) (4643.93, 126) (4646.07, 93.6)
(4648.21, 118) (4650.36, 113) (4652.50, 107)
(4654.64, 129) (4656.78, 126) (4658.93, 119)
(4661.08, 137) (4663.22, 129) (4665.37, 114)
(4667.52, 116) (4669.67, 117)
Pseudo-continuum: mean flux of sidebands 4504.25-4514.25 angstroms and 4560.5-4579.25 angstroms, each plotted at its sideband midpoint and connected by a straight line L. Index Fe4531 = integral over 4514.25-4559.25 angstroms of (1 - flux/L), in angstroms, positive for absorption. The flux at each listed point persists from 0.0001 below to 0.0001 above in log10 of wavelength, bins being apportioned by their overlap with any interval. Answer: 2.6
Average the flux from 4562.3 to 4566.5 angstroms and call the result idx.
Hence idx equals 115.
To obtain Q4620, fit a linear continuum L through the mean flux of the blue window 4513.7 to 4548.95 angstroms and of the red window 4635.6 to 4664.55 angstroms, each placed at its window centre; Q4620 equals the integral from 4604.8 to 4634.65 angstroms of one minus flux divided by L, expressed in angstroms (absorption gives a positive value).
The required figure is -1.5 angstroms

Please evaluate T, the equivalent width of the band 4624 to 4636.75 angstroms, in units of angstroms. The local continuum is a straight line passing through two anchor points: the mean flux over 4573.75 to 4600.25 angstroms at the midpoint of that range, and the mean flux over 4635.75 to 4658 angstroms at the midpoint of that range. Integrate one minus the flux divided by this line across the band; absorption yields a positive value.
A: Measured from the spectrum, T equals -1.0 angstroms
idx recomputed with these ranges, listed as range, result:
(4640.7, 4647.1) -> 110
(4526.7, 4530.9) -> 110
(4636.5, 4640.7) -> 102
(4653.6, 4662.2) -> 128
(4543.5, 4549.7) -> 118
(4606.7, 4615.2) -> 121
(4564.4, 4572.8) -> 117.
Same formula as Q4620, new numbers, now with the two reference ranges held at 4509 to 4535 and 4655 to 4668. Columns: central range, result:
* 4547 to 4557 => 0.2 angstroms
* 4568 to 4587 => 0.0 angstroms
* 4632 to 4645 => 0.9 angstroms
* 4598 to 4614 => -0.1 angstroms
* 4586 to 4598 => -0.2 angstroms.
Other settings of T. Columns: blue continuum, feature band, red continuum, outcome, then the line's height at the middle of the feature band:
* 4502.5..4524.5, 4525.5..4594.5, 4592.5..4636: 2.28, 123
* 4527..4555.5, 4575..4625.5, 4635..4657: -3.01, 115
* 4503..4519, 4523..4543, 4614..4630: 1.63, 126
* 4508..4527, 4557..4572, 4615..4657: -0.08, 119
